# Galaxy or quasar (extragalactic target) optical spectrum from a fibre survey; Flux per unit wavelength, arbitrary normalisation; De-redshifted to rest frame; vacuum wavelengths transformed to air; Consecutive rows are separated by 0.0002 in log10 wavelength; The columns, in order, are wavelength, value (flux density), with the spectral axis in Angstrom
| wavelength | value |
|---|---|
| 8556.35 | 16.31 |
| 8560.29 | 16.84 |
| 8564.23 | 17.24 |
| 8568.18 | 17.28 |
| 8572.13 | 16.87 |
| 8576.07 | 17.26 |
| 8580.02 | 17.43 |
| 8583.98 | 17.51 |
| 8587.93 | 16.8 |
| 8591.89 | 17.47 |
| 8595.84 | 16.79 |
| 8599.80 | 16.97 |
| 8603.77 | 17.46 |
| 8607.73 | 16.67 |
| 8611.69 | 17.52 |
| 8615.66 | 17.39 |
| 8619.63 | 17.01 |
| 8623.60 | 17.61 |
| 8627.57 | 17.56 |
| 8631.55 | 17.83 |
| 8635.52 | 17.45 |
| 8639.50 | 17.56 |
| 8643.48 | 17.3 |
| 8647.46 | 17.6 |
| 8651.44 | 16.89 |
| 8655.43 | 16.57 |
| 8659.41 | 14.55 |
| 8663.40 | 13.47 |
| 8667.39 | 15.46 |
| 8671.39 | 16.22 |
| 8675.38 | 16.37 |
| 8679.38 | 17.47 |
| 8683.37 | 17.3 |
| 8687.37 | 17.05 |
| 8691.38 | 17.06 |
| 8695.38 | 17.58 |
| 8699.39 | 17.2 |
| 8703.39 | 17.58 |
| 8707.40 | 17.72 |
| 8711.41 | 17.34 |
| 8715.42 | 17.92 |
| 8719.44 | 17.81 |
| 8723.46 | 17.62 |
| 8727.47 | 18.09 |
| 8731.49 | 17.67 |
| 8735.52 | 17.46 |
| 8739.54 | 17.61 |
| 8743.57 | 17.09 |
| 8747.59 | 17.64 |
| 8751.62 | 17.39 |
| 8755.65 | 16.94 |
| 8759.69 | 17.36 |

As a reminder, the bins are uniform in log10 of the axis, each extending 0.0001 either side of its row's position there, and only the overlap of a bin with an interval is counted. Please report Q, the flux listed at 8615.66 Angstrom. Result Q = 17.39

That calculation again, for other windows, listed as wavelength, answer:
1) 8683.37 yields 17.3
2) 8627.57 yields 17.56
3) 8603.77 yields 17.46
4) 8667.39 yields 15.46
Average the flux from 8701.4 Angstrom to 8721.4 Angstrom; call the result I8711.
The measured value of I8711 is 17.7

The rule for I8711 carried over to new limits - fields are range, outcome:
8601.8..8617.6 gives 17.3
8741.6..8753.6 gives 17.4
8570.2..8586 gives 17.3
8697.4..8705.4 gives 17.4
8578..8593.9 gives 17.3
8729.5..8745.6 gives 17.5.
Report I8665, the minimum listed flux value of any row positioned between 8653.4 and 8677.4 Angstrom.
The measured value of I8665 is 13.47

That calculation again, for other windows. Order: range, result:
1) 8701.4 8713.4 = 17.34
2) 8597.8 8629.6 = 16.67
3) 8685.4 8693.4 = 17.05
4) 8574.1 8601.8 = 16.79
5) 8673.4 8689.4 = 16.37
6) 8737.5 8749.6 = 17.09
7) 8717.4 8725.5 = 17.62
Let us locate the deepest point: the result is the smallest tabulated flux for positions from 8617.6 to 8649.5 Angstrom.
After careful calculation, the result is 17.01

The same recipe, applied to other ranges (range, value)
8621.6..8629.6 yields 17.56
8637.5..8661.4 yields 14.55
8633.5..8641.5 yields 17.45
